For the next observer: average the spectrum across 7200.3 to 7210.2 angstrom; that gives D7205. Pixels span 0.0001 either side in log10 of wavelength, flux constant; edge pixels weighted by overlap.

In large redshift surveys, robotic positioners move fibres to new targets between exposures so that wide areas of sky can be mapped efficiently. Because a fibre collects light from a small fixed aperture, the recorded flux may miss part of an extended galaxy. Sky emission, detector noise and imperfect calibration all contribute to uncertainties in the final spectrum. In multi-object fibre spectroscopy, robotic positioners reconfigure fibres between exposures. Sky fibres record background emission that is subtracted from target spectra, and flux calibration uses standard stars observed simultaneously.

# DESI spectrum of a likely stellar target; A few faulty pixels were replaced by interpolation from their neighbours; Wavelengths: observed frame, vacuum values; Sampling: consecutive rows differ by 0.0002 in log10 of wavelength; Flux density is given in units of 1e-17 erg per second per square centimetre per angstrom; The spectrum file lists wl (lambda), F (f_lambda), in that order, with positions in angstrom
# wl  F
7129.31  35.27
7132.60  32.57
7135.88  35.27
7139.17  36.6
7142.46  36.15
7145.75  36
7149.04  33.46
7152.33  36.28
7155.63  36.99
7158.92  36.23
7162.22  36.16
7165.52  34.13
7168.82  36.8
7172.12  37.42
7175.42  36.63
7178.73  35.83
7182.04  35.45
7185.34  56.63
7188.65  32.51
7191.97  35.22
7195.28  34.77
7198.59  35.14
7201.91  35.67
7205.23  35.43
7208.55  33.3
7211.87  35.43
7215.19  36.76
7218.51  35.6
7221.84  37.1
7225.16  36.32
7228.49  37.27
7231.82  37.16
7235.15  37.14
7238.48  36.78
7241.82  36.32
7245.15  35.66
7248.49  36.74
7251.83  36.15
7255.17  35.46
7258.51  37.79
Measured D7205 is 34.8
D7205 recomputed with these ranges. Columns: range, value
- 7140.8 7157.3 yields 35.8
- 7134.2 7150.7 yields 35.5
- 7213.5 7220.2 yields 36.2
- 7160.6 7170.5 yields 35.7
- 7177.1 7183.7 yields 35.7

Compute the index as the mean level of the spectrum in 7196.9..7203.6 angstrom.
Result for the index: 35.4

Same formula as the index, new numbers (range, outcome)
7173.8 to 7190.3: 39.4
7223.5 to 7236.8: 37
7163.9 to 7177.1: 36.3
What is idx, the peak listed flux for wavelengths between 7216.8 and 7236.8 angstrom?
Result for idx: 37.27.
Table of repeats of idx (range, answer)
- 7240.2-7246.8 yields 36.32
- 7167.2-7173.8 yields 37.42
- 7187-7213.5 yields 35.67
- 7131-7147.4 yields 36.6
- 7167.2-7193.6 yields 56.63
